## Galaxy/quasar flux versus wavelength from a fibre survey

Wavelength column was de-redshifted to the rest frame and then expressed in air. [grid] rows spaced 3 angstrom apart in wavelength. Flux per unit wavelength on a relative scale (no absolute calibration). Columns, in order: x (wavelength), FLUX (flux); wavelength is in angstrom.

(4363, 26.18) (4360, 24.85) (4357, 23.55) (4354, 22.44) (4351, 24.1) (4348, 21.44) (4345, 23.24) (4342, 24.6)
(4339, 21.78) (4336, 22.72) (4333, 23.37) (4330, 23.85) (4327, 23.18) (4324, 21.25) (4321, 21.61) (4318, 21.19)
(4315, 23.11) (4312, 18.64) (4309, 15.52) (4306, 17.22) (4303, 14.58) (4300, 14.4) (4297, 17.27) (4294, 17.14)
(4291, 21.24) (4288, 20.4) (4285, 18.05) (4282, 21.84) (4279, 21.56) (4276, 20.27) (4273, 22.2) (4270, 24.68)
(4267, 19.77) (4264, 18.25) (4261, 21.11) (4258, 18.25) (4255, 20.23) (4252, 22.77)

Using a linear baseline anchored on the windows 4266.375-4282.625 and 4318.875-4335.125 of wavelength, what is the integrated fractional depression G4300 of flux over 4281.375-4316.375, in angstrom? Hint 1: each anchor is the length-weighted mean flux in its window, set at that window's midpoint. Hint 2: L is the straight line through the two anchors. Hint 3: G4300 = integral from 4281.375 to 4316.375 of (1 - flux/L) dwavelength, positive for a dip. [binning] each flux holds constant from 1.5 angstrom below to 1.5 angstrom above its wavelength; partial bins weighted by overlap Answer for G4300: 6.3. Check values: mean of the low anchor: 21.8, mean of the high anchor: 22.6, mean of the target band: 18.2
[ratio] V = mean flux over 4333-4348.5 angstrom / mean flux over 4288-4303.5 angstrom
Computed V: 1.3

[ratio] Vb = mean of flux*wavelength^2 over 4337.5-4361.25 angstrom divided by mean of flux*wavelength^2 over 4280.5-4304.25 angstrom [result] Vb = 1.3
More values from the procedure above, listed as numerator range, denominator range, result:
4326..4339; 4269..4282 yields 1.08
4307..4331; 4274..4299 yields 1.08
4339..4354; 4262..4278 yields 1.14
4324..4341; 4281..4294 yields 1.17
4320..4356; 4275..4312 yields 1.28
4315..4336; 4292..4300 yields 1.35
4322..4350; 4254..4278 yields 1.14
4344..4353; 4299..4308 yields 1.51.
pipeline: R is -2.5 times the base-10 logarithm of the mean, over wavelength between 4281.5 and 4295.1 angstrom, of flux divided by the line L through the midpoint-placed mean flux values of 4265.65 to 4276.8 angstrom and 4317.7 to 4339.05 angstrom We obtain 0.12 mag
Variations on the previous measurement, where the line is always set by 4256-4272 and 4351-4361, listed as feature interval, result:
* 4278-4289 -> 0.04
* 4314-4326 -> 0.03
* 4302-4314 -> 0.29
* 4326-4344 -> -0.02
